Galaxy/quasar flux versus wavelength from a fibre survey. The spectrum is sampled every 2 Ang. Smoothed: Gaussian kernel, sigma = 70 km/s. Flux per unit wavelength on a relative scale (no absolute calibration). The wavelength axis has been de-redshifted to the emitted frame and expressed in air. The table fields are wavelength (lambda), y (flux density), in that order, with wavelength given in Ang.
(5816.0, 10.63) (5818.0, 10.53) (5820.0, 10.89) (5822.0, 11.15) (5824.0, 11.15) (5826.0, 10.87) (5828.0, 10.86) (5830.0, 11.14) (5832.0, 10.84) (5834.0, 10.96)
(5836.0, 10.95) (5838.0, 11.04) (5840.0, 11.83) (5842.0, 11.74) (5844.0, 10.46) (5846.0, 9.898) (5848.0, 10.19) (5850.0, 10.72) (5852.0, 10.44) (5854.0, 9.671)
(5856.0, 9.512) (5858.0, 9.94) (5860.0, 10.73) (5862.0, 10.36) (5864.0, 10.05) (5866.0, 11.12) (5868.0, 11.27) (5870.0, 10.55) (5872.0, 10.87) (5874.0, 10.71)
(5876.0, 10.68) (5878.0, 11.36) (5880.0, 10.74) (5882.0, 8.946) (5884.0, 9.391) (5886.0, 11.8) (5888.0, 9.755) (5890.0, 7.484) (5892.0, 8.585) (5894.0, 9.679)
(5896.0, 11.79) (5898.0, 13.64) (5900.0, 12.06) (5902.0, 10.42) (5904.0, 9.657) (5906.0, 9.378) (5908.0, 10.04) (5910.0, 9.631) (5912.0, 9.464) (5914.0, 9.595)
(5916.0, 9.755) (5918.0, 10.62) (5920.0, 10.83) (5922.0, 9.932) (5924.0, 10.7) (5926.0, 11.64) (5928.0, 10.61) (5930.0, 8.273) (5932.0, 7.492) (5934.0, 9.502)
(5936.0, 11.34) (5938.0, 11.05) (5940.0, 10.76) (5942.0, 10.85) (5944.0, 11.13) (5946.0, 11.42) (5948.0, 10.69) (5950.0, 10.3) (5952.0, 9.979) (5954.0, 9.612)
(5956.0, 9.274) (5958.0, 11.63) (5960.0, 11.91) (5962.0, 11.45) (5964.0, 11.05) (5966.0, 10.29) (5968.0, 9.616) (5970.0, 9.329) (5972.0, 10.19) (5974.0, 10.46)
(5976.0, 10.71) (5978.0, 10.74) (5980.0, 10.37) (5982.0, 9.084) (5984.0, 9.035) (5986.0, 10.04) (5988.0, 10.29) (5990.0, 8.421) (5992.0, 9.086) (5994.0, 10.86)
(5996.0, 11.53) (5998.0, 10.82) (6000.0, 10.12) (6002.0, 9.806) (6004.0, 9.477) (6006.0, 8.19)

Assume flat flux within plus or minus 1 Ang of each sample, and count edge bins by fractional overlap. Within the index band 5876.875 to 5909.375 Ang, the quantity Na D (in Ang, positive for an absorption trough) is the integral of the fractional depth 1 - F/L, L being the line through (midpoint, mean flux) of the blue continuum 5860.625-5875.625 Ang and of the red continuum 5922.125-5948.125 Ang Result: 0.9 Ang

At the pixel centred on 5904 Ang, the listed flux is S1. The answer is 9.657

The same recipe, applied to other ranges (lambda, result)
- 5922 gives 9.932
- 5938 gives 11.05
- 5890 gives 7.484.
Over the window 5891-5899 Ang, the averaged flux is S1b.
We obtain 10.9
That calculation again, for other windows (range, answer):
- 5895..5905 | 11.5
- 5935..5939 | 11.2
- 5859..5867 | 10.6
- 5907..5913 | 9.71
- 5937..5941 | 10.9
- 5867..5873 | 10.9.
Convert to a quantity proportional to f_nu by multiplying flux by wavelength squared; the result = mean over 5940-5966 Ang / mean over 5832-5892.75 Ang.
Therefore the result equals 1.07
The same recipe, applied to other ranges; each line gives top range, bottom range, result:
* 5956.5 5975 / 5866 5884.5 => 1.04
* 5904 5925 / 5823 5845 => 0.93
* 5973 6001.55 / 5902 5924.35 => 1.04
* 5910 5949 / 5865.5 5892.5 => 1.02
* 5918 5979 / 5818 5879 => 1.01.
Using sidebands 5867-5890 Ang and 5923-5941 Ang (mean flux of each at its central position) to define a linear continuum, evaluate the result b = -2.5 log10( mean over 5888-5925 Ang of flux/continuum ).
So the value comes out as 0.01 mag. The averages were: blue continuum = 10.4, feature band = 10.2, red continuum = 10.2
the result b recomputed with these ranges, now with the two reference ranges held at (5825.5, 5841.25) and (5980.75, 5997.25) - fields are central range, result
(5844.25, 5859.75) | 0.08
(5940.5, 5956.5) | -0.03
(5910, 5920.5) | 0.05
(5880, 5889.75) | 0.08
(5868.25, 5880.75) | -0.01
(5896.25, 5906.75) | -0.06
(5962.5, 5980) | -0.04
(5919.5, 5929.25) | -0.03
